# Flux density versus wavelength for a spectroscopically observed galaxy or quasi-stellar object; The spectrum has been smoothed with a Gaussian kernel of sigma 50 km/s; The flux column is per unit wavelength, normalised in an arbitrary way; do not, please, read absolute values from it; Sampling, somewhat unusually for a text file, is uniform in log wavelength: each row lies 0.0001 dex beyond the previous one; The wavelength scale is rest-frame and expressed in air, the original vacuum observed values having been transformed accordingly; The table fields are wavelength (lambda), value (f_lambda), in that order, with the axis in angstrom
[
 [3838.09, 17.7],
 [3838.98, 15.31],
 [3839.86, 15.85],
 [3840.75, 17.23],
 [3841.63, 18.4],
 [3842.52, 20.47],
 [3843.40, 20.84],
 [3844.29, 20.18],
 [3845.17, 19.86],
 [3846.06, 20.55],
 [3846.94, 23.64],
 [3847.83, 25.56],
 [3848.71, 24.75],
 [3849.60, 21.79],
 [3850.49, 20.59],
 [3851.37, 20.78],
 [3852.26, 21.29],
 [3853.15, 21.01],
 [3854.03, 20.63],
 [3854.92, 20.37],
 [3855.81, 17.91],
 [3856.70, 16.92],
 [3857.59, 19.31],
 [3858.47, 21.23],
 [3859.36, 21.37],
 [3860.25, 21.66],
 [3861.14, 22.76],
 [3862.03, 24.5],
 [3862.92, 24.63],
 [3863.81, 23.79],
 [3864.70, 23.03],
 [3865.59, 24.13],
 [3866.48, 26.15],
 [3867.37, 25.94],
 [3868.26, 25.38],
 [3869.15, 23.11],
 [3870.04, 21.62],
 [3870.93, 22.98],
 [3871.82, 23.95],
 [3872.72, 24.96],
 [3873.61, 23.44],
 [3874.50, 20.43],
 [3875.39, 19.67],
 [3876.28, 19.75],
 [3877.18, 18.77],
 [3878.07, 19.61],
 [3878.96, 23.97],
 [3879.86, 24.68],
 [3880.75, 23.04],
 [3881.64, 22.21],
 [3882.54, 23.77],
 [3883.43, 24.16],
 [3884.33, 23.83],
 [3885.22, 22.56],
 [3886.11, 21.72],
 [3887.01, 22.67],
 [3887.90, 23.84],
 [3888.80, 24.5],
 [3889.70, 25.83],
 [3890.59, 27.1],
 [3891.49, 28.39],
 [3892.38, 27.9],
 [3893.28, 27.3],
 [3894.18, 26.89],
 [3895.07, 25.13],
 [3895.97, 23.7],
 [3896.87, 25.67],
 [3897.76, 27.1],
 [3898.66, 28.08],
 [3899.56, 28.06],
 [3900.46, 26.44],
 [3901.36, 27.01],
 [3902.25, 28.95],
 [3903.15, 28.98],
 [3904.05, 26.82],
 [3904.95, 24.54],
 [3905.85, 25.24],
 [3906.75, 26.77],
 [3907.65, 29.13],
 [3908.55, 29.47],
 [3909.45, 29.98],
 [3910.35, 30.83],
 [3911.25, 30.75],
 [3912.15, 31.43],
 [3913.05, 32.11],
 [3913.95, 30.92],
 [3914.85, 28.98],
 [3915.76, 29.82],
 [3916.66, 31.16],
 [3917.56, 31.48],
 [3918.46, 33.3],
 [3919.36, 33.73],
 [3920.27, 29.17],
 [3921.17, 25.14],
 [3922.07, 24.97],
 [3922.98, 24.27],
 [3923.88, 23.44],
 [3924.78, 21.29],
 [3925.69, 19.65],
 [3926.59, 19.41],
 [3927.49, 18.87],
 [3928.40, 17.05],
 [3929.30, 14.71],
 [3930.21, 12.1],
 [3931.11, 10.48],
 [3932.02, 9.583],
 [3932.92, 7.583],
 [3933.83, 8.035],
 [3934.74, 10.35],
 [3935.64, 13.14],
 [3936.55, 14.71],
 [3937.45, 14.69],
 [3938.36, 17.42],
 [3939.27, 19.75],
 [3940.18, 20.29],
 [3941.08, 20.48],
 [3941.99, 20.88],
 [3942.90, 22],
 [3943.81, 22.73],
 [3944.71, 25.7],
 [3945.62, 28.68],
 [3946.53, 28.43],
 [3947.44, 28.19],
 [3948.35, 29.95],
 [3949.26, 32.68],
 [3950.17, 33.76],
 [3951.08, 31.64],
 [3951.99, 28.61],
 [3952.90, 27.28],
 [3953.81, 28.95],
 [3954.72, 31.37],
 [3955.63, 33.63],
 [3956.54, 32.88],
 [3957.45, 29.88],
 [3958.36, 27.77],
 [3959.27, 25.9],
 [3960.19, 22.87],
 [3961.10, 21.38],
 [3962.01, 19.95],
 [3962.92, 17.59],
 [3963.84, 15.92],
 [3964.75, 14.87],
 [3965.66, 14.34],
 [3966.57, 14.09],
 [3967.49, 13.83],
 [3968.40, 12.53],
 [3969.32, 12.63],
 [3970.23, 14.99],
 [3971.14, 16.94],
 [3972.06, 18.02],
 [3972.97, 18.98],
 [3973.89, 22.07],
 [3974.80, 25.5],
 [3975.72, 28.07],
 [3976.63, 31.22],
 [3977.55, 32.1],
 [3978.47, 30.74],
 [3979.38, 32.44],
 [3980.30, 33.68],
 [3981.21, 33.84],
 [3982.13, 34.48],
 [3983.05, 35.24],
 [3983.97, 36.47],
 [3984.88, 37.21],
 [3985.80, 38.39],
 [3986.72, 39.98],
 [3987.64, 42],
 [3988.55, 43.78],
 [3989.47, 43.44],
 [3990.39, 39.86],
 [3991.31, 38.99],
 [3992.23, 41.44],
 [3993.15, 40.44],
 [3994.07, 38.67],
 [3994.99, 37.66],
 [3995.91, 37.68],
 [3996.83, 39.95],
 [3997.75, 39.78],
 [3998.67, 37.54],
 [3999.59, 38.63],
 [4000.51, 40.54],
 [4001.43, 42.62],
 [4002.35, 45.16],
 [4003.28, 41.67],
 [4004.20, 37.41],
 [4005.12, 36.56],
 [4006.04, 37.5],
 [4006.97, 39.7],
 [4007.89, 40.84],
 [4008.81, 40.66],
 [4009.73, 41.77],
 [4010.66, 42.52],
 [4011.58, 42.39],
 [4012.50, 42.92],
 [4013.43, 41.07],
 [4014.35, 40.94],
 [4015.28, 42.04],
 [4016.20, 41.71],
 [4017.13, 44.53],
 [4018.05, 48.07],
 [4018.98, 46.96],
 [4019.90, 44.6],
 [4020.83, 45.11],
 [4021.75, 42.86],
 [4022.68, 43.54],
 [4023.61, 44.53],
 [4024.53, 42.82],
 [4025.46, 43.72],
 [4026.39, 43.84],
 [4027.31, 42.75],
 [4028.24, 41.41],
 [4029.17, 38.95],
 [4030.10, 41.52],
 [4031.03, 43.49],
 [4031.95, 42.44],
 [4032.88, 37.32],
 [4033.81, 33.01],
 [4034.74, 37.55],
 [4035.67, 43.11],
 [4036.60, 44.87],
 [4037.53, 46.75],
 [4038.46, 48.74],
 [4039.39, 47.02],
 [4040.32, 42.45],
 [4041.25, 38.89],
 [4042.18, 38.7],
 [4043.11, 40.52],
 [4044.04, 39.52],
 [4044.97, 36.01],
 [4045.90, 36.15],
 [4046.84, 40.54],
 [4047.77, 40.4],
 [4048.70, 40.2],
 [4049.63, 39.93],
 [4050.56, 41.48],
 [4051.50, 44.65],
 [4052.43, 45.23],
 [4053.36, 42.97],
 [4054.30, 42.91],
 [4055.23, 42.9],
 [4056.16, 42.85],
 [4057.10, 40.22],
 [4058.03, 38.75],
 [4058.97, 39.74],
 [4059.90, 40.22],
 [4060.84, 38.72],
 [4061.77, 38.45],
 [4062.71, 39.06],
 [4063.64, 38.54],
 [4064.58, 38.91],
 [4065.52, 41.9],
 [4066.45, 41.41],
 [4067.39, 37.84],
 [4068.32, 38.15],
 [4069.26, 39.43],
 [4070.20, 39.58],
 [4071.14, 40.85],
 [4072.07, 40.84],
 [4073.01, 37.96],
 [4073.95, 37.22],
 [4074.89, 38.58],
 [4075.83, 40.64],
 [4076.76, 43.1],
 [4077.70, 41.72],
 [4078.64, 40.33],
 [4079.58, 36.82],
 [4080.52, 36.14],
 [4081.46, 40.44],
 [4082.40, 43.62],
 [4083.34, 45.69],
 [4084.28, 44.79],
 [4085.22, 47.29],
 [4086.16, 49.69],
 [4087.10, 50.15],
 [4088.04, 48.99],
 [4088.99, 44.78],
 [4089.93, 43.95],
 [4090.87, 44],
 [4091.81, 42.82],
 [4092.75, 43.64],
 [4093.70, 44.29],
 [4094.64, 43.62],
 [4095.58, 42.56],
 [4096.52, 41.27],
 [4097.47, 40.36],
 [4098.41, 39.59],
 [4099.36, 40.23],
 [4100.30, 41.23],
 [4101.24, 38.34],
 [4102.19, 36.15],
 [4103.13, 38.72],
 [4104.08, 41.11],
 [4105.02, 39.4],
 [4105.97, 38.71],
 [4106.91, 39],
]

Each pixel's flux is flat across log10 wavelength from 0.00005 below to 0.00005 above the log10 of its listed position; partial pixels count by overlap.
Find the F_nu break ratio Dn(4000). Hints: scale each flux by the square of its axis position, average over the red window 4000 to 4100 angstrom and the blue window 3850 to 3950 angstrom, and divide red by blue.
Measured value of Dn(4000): 1.9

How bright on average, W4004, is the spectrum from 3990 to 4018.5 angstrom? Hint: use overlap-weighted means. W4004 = 40.7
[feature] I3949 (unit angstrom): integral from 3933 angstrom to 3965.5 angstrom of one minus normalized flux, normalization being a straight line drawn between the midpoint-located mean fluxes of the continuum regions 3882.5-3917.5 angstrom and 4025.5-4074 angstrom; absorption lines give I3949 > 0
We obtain 8.7 angstrom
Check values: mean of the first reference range 27.2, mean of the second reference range 40.8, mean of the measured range 23.2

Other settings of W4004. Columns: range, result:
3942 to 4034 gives 34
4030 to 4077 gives 40.6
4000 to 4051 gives 41.7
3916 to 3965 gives 22.8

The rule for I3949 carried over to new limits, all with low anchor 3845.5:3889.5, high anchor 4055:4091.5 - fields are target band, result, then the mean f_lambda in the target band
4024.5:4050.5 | -2.1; 41.1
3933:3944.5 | 4.8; 16.9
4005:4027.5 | -4.0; 42.7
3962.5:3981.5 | 6.3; 21.5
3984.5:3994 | -1.9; 40.5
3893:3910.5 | -1.1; 27.2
